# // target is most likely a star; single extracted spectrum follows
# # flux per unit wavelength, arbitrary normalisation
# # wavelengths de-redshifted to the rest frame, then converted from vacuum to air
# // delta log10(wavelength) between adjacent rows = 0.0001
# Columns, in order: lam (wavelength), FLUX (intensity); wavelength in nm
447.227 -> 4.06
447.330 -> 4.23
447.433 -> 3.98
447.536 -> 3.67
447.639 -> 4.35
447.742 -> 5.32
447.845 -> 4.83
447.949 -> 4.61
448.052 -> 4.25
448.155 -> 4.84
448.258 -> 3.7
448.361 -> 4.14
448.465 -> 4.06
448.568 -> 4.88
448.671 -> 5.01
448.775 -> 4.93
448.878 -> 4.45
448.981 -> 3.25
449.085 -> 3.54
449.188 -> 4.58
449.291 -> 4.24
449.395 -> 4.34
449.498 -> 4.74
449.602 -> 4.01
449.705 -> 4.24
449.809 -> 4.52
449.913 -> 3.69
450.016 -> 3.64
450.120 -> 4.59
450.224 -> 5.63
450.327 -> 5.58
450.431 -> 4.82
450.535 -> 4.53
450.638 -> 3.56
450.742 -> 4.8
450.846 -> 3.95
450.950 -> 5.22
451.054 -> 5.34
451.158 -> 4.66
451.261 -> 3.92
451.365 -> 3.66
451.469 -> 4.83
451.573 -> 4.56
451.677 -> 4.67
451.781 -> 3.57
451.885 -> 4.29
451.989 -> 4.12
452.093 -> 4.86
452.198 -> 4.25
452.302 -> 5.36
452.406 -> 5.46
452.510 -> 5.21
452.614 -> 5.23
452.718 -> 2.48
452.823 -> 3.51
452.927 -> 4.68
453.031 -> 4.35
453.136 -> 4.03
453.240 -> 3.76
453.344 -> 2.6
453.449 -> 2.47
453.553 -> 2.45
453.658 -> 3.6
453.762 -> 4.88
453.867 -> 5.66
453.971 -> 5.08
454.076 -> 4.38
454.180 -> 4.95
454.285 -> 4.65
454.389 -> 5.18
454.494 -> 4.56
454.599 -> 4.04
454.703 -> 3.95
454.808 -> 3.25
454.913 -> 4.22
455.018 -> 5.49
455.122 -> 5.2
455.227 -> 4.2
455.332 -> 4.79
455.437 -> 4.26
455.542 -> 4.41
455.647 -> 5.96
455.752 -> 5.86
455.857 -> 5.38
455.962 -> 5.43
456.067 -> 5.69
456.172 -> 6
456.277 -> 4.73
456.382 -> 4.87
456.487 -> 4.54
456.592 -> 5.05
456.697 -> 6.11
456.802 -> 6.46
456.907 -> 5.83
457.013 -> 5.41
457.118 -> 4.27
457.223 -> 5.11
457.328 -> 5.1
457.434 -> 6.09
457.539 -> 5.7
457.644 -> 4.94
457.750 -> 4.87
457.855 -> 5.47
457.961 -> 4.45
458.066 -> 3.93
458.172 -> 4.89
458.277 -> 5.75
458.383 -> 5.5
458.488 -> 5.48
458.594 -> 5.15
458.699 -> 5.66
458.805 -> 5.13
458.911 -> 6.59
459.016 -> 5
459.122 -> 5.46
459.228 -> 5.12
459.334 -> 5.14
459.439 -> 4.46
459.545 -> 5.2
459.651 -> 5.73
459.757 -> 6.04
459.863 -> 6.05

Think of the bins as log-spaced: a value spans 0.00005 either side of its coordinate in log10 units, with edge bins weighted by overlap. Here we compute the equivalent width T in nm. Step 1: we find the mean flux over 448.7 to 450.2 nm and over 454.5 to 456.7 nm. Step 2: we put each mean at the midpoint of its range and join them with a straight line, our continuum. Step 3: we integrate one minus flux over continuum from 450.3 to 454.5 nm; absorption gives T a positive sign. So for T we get 0.16 nm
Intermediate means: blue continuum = 4.23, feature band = 4.37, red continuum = 4.89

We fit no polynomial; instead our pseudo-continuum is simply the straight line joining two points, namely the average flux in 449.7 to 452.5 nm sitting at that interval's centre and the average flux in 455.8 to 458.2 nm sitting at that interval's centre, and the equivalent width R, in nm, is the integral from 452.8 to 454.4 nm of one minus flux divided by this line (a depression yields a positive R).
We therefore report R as 0.237 nm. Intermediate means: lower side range 4.54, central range 4.13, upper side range 5.24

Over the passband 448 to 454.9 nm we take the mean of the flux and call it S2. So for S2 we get 4.34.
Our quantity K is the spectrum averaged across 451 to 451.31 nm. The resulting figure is 4.66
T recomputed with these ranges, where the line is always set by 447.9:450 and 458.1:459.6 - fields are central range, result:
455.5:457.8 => -0.13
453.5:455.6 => 0.17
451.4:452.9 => 0.05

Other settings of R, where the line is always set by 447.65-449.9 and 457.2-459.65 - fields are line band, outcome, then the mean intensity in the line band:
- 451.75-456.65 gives 0.336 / 4.54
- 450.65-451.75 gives 0.023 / 4.51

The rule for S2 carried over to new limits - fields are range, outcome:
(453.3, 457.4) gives 4.78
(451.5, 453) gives 4.45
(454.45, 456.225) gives 4.86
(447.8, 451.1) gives 4.45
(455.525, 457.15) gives 5.41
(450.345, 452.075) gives 4.44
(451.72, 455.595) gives 4.31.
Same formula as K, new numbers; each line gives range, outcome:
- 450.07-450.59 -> 5.03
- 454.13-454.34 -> 4.81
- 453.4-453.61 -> 2.48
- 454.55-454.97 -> 3.88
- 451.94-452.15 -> 4.47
